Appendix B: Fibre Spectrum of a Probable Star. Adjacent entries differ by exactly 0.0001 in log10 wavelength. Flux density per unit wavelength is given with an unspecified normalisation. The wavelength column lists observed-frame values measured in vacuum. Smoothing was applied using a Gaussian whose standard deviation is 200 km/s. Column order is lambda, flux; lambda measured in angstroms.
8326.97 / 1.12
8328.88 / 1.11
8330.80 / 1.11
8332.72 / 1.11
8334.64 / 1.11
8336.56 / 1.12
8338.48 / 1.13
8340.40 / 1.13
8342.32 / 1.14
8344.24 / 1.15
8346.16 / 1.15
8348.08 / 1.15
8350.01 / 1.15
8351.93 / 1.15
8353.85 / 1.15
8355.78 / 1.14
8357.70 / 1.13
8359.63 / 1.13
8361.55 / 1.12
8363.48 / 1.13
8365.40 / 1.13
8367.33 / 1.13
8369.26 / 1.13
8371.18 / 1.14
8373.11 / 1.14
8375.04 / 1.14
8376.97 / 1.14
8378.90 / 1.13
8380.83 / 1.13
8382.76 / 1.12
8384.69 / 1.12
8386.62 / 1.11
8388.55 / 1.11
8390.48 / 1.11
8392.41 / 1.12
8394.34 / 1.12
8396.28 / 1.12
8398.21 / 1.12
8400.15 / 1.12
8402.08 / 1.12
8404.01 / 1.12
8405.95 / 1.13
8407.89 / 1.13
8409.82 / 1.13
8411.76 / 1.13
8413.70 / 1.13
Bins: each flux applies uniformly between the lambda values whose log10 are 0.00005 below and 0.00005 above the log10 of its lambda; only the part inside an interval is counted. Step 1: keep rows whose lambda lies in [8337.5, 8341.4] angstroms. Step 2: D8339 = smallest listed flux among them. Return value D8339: 1.13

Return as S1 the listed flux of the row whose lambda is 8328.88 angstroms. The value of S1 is 1.11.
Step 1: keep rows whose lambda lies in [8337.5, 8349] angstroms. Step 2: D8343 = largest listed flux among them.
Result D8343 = 1.15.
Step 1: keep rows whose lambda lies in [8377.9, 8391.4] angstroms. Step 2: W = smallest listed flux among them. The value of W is 1.11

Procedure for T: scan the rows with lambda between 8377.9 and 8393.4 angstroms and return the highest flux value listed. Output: 1.13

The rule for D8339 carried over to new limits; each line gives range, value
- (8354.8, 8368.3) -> 1.12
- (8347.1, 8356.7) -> 1.14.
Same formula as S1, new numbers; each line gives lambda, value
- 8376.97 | 1.14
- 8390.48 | 1.11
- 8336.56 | 1.12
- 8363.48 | 1.13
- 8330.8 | 1.11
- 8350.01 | 1.15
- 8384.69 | 1.12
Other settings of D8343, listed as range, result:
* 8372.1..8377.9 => 1.14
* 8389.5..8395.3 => 1.12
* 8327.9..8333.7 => 1.11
